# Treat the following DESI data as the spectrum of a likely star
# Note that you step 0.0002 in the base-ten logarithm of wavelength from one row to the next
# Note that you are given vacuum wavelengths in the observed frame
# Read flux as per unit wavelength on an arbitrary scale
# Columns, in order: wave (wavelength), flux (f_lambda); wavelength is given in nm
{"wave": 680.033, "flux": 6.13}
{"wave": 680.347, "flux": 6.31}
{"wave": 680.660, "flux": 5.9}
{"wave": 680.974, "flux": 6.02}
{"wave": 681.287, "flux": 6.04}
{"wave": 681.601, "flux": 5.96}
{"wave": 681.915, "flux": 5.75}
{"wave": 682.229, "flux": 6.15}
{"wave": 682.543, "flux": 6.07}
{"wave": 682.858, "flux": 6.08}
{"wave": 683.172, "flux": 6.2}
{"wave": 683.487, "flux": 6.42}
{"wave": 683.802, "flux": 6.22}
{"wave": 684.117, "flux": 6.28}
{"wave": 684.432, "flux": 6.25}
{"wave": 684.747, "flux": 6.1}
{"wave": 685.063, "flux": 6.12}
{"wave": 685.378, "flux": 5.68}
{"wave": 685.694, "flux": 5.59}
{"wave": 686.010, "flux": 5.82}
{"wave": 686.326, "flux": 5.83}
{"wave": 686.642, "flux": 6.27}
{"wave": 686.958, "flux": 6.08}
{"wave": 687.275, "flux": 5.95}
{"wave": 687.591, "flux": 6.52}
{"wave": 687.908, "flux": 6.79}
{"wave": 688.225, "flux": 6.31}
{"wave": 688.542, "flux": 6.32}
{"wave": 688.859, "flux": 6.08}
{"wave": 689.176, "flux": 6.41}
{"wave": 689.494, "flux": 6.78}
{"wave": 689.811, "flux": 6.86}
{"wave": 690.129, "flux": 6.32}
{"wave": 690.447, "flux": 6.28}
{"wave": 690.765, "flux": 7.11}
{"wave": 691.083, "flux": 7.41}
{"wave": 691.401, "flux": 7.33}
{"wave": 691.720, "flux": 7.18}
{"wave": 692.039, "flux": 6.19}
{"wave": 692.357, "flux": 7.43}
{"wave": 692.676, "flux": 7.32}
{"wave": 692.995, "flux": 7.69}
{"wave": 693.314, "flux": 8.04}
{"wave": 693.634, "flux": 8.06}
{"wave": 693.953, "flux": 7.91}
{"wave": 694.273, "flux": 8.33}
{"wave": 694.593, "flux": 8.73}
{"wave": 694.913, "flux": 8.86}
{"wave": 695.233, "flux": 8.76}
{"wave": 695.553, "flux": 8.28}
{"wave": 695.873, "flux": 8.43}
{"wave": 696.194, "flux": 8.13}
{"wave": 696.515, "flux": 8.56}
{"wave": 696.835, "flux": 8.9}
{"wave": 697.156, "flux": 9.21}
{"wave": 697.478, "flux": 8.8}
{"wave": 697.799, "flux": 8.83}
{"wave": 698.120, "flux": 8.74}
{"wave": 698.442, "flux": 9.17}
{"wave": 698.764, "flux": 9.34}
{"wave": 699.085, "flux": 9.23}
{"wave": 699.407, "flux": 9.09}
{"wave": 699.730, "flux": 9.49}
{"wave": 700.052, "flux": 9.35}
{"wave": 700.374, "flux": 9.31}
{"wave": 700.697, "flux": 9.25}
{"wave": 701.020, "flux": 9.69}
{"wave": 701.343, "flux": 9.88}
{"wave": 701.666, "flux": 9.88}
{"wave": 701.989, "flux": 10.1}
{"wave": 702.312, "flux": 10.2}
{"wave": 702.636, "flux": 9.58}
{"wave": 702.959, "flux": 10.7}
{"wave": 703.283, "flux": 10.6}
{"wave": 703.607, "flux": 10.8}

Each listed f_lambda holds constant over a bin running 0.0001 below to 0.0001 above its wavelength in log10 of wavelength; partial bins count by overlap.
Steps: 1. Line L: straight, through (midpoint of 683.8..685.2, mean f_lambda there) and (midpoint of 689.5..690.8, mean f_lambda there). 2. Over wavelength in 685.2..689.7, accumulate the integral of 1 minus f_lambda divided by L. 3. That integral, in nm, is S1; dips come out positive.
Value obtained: 0.16 nm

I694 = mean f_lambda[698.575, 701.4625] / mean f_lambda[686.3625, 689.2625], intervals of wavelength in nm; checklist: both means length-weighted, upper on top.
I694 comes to 1.5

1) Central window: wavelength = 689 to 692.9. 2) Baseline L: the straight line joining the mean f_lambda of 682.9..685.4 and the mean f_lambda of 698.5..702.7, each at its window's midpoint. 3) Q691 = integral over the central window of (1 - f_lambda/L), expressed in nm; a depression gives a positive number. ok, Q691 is 0.35 nm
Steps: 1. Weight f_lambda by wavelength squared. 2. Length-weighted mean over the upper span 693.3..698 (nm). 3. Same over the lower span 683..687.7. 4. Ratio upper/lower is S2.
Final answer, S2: 1.45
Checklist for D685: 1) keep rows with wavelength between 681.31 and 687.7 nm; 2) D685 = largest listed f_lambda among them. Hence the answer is 6.52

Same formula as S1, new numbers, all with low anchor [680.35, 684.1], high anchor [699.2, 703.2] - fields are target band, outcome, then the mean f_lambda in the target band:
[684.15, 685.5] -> 0.11 nm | 6.07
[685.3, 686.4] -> 0.17 nm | 5.72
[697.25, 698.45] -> 0.03 nm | 8.86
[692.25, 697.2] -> 0.12 nm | 8.28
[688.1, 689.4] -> 0.18 nm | 6.3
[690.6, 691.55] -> 0.06 nm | 7.28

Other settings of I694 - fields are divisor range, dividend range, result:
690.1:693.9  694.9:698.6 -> 1.20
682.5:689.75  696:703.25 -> 1.51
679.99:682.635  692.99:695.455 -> 1.38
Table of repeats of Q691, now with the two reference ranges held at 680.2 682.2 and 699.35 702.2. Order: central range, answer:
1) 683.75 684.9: 0.064 nm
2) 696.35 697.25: 0.000 nm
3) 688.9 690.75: 0.253 nm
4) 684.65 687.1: 0.332 nm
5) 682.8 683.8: 0.023 nm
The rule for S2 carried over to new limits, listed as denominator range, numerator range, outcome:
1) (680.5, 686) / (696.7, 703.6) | 1.66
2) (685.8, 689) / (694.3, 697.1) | 1.42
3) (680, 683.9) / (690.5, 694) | 1.25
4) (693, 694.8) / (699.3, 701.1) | 1.16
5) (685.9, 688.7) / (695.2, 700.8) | 1.48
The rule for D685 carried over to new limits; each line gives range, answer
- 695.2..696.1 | 8.76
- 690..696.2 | 8.86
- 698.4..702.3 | 10.1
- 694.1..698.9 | 9.34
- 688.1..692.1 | 7.41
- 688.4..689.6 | 6.78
